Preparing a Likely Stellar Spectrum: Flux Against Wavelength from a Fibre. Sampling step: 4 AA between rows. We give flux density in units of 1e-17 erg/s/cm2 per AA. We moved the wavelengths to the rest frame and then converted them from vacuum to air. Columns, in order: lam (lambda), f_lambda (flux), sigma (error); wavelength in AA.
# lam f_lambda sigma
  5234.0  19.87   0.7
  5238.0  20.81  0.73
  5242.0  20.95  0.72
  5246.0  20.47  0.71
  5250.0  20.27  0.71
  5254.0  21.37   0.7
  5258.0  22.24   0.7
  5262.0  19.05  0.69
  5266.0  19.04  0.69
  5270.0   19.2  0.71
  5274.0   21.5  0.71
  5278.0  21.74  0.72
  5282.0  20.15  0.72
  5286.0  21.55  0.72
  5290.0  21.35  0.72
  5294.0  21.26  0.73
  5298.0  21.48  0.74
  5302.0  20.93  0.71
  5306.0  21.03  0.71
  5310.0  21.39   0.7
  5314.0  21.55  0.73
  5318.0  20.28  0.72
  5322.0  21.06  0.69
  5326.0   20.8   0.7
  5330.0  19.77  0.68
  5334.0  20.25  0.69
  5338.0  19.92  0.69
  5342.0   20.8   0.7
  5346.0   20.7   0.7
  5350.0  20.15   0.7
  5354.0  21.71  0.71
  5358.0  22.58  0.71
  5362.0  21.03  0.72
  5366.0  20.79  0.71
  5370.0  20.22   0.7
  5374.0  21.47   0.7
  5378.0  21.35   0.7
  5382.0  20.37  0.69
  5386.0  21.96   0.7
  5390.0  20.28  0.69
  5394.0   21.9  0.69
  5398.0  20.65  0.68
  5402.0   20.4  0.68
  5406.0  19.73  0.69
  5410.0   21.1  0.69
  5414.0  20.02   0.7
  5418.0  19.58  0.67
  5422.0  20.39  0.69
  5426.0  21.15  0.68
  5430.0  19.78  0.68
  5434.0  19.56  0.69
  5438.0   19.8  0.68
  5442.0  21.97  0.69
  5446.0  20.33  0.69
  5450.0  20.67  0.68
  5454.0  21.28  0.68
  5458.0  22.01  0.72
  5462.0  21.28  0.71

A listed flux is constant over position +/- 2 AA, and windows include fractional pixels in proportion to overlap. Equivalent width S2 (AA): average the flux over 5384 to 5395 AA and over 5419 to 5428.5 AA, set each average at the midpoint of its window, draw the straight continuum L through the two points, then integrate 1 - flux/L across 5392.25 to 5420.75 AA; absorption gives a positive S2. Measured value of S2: 0.7 AA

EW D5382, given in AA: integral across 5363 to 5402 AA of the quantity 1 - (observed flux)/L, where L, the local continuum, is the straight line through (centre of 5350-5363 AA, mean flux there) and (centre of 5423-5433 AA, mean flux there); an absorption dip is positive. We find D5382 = 0.3 AA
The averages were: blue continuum 21.6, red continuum 20.4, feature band 21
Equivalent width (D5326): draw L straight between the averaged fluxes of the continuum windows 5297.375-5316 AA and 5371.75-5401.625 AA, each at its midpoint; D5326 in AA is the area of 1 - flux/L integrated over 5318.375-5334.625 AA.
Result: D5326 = 0.57 AA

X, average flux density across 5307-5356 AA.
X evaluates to 20.7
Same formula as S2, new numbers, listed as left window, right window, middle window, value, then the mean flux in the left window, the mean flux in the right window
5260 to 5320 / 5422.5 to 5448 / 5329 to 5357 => 0.1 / 20.8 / 20.4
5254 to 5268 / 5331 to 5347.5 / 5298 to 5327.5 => -1.0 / 20.3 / 20.4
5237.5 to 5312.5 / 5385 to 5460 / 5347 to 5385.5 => -0.7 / 20.8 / 20.6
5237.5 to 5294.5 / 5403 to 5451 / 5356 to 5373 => -0.6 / 20.7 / 20.3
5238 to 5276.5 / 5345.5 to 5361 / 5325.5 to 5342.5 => 0.8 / 20.5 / 21.3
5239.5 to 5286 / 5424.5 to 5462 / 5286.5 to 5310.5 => -0.7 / 20.6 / 20.8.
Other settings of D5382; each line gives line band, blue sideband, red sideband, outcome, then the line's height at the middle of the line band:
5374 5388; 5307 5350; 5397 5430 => -0.6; 20.4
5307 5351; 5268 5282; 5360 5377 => 0.4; 20.8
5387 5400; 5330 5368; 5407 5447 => -0.3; 20.6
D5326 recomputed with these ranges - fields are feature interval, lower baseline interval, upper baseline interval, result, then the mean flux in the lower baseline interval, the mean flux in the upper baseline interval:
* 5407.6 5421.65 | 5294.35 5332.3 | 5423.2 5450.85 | 0.21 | 20.9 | 20.5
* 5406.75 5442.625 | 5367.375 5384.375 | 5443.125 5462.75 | 1.29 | 20.9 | 21.1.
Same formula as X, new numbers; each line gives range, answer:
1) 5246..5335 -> 20.8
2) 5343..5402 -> 21.1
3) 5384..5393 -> 21.2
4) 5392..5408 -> 20.7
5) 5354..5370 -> 21.3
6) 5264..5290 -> 20.6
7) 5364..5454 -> 20.6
